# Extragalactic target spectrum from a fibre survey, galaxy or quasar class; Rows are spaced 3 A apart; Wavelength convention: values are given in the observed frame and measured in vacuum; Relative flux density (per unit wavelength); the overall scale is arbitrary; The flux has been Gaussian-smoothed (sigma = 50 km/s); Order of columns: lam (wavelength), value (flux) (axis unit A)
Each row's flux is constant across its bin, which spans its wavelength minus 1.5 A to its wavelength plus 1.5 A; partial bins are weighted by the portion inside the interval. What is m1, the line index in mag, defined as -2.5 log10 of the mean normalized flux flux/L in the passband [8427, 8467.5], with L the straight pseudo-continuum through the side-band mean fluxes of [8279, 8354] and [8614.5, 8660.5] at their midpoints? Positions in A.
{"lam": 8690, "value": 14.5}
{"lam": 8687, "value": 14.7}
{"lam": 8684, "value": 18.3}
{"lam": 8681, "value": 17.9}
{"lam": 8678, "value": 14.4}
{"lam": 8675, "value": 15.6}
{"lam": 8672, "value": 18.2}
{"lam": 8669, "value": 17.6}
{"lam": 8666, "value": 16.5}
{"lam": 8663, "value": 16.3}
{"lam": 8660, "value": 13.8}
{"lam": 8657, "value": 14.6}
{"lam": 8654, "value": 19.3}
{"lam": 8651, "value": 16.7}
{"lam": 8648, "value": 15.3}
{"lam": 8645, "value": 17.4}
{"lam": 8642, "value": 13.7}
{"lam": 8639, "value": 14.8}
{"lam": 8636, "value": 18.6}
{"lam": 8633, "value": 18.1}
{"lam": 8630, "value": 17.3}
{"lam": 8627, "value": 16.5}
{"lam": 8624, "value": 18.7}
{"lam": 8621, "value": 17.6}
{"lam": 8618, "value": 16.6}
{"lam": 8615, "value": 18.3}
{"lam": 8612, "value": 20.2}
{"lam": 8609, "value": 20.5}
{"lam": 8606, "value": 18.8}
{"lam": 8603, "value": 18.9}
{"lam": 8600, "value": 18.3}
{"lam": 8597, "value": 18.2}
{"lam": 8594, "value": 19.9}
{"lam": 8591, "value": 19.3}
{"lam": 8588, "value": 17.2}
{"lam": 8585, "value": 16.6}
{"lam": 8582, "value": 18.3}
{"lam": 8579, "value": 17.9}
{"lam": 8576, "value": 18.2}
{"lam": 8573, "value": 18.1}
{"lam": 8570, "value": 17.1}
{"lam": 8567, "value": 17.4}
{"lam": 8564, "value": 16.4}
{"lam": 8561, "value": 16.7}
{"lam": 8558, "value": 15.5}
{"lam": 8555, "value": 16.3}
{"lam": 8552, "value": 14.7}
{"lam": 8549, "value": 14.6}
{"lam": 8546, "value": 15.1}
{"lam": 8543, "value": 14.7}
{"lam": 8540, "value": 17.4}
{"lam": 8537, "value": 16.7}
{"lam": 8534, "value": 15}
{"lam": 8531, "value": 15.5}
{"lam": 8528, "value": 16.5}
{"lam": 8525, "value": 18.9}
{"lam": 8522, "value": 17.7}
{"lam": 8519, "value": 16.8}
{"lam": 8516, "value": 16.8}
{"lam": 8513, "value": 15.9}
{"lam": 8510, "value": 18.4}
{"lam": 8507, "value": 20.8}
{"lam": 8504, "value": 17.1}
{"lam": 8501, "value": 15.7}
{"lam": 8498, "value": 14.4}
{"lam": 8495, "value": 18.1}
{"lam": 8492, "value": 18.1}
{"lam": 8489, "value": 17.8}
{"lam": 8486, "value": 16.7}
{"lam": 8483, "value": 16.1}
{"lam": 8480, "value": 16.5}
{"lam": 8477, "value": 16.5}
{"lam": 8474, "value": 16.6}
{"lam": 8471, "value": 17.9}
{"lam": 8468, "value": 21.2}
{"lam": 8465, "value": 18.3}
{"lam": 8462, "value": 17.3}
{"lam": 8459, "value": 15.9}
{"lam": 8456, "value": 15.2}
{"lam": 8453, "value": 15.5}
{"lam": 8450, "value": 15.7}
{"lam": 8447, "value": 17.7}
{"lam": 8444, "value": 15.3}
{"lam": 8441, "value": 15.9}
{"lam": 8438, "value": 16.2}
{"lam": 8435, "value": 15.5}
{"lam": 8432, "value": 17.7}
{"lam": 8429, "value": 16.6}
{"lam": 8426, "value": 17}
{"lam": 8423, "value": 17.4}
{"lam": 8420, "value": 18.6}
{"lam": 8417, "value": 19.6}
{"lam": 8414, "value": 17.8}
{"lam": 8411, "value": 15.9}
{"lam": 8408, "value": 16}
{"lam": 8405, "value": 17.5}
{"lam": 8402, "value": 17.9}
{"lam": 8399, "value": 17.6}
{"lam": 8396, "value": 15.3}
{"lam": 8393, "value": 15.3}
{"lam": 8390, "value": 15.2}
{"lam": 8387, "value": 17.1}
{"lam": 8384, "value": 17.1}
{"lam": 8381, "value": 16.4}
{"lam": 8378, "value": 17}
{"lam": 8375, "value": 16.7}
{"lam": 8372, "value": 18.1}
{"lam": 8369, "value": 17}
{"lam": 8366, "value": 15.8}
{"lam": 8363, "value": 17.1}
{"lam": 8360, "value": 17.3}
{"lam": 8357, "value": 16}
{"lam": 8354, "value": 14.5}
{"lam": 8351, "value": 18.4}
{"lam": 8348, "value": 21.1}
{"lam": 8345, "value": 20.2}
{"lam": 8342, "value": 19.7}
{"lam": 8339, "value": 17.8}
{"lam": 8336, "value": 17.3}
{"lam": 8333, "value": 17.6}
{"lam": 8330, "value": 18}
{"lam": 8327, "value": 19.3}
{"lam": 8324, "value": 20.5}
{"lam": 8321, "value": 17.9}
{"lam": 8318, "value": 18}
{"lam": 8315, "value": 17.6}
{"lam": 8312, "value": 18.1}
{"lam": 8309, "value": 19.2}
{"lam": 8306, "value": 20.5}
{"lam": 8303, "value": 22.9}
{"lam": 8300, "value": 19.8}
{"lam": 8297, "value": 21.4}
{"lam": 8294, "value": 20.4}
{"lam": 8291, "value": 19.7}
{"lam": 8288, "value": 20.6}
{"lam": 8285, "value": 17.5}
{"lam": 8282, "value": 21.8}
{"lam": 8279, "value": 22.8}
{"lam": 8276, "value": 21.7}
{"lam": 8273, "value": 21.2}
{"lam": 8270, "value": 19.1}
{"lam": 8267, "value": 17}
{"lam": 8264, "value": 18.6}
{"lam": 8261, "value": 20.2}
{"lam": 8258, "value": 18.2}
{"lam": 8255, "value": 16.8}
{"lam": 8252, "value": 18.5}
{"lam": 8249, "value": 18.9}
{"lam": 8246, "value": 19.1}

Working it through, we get 0.112 mag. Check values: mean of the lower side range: 19.4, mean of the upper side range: 16.7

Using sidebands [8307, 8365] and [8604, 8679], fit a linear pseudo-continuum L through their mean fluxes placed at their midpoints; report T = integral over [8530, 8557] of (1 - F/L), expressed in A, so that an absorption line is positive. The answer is 2.9 A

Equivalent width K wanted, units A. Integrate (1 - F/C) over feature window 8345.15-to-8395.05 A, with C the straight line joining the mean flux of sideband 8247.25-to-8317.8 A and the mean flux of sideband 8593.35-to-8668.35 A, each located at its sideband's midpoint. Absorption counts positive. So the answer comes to 5.5 A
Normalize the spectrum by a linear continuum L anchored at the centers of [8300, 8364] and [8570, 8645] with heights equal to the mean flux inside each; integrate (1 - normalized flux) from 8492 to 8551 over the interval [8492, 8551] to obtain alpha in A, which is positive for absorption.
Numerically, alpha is 4.8 A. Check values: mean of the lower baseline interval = 18.6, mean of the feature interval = 16.7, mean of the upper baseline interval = 17.9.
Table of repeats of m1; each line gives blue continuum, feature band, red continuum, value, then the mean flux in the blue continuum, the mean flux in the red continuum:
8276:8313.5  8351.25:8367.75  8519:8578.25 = 0.19 mag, 20.4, 16.5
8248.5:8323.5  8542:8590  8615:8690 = 0.04 mag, 19.6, 16.6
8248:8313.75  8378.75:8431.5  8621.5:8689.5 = 0.10 mag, 19.8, 16.5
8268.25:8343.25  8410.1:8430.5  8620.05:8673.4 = 0.06 mag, 19.6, 16.7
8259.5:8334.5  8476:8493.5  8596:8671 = 0.08 mag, 19.7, 17.3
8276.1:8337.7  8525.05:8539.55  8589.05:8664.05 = 0.11 mag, 19.6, 17.5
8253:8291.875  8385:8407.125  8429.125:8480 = 0.07 mag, 19.6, 16.8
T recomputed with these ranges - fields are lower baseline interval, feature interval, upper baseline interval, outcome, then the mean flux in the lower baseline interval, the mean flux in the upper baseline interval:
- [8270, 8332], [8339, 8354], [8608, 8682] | 0.31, 19.9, 17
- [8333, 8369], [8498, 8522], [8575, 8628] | 1.22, 17.7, 18.4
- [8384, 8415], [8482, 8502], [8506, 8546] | 0.07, 16.6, 16.9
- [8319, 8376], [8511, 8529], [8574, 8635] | 1.00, 17.9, 18.3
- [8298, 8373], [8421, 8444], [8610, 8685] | 1.76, 18.4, 16.9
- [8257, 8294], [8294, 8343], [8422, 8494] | 0.17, 19.9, 16.9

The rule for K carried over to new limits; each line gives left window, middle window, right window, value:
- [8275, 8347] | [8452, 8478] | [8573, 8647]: 2.1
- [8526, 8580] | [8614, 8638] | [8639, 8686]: -2.0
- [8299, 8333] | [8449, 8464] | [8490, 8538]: 1.4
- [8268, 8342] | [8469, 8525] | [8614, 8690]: 2.4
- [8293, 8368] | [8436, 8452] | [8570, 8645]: 1.9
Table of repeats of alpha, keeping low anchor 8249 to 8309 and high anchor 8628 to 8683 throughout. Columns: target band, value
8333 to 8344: 0.6 A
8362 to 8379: 1.9 A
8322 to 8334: 0.4 A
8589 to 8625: -3.9 A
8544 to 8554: 1.5 A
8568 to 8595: -1.4 A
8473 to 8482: 0.8 A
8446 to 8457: 1.4 A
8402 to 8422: 1.2 A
